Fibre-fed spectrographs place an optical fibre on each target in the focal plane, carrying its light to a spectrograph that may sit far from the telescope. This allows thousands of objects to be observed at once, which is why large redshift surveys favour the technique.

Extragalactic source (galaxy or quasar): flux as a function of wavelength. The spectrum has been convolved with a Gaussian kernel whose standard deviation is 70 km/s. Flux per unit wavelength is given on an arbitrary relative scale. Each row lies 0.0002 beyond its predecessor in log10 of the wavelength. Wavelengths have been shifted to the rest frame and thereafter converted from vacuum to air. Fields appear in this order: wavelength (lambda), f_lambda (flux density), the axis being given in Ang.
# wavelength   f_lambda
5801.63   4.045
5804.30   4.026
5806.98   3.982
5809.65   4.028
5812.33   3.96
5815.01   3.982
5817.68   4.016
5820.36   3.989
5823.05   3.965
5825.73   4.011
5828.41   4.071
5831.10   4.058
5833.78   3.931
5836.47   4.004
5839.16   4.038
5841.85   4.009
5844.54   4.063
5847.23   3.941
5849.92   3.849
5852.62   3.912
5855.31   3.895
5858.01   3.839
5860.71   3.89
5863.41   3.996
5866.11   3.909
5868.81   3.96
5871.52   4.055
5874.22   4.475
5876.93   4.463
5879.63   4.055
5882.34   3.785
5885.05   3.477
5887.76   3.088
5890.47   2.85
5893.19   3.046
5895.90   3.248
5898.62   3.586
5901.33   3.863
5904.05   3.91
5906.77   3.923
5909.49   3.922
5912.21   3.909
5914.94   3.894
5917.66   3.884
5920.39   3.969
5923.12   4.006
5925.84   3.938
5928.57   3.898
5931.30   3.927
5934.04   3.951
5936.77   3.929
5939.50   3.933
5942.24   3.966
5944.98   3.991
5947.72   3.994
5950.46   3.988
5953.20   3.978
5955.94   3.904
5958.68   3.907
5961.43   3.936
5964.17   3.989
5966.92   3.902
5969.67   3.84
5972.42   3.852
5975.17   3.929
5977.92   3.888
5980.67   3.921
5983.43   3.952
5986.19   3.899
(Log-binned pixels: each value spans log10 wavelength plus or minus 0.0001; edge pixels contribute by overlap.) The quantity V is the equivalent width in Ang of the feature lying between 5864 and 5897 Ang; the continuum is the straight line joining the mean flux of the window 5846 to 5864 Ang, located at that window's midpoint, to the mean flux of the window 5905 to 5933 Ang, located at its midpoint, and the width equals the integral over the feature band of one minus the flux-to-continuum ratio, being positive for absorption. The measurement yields 1.68 Ang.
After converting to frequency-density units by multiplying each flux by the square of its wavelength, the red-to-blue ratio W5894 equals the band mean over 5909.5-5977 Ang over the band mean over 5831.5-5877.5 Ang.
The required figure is 1.0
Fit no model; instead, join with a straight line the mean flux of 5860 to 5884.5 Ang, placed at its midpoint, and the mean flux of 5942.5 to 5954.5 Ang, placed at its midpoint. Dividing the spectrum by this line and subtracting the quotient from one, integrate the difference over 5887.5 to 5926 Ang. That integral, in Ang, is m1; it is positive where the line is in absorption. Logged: 3.28 Ang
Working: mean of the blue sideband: 4.05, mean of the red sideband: 3.98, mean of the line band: 3.68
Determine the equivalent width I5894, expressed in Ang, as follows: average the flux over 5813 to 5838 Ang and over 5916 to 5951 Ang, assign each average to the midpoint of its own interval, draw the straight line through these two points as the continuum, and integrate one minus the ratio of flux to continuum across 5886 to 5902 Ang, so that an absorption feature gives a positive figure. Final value 2.9 Ang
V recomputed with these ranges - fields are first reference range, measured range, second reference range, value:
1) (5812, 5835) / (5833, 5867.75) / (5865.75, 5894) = -0.57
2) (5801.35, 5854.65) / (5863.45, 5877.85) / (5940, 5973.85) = -0.63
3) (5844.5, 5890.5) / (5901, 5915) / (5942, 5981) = -0.01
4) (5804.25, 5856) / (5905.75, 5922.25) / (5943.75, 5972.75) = 0.15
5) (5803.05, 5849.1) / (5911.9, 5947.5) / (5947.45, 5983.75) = 0.04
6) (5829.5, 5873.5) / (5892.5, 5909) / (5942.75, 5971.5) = 1.33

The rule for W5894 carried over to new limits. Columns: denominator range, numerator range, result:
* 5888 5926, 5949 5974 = 1.08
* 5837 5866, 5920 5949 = 1.03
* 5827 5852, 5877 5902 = 0.89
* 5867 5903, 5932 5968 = 1.09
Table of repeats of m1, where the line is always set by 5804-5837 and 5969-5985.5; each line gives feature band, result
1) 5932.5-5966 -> -0.3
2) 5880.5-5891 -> 1.6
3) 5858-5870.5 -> 0.1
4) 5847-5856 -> 0.2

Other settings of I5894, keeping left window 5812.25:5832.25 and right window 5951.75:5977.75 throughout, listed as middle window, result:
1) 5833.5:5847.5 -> -0.04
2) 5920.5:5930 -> -0.02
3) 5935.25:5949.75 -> -0.13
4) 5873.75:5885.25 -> -0.30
